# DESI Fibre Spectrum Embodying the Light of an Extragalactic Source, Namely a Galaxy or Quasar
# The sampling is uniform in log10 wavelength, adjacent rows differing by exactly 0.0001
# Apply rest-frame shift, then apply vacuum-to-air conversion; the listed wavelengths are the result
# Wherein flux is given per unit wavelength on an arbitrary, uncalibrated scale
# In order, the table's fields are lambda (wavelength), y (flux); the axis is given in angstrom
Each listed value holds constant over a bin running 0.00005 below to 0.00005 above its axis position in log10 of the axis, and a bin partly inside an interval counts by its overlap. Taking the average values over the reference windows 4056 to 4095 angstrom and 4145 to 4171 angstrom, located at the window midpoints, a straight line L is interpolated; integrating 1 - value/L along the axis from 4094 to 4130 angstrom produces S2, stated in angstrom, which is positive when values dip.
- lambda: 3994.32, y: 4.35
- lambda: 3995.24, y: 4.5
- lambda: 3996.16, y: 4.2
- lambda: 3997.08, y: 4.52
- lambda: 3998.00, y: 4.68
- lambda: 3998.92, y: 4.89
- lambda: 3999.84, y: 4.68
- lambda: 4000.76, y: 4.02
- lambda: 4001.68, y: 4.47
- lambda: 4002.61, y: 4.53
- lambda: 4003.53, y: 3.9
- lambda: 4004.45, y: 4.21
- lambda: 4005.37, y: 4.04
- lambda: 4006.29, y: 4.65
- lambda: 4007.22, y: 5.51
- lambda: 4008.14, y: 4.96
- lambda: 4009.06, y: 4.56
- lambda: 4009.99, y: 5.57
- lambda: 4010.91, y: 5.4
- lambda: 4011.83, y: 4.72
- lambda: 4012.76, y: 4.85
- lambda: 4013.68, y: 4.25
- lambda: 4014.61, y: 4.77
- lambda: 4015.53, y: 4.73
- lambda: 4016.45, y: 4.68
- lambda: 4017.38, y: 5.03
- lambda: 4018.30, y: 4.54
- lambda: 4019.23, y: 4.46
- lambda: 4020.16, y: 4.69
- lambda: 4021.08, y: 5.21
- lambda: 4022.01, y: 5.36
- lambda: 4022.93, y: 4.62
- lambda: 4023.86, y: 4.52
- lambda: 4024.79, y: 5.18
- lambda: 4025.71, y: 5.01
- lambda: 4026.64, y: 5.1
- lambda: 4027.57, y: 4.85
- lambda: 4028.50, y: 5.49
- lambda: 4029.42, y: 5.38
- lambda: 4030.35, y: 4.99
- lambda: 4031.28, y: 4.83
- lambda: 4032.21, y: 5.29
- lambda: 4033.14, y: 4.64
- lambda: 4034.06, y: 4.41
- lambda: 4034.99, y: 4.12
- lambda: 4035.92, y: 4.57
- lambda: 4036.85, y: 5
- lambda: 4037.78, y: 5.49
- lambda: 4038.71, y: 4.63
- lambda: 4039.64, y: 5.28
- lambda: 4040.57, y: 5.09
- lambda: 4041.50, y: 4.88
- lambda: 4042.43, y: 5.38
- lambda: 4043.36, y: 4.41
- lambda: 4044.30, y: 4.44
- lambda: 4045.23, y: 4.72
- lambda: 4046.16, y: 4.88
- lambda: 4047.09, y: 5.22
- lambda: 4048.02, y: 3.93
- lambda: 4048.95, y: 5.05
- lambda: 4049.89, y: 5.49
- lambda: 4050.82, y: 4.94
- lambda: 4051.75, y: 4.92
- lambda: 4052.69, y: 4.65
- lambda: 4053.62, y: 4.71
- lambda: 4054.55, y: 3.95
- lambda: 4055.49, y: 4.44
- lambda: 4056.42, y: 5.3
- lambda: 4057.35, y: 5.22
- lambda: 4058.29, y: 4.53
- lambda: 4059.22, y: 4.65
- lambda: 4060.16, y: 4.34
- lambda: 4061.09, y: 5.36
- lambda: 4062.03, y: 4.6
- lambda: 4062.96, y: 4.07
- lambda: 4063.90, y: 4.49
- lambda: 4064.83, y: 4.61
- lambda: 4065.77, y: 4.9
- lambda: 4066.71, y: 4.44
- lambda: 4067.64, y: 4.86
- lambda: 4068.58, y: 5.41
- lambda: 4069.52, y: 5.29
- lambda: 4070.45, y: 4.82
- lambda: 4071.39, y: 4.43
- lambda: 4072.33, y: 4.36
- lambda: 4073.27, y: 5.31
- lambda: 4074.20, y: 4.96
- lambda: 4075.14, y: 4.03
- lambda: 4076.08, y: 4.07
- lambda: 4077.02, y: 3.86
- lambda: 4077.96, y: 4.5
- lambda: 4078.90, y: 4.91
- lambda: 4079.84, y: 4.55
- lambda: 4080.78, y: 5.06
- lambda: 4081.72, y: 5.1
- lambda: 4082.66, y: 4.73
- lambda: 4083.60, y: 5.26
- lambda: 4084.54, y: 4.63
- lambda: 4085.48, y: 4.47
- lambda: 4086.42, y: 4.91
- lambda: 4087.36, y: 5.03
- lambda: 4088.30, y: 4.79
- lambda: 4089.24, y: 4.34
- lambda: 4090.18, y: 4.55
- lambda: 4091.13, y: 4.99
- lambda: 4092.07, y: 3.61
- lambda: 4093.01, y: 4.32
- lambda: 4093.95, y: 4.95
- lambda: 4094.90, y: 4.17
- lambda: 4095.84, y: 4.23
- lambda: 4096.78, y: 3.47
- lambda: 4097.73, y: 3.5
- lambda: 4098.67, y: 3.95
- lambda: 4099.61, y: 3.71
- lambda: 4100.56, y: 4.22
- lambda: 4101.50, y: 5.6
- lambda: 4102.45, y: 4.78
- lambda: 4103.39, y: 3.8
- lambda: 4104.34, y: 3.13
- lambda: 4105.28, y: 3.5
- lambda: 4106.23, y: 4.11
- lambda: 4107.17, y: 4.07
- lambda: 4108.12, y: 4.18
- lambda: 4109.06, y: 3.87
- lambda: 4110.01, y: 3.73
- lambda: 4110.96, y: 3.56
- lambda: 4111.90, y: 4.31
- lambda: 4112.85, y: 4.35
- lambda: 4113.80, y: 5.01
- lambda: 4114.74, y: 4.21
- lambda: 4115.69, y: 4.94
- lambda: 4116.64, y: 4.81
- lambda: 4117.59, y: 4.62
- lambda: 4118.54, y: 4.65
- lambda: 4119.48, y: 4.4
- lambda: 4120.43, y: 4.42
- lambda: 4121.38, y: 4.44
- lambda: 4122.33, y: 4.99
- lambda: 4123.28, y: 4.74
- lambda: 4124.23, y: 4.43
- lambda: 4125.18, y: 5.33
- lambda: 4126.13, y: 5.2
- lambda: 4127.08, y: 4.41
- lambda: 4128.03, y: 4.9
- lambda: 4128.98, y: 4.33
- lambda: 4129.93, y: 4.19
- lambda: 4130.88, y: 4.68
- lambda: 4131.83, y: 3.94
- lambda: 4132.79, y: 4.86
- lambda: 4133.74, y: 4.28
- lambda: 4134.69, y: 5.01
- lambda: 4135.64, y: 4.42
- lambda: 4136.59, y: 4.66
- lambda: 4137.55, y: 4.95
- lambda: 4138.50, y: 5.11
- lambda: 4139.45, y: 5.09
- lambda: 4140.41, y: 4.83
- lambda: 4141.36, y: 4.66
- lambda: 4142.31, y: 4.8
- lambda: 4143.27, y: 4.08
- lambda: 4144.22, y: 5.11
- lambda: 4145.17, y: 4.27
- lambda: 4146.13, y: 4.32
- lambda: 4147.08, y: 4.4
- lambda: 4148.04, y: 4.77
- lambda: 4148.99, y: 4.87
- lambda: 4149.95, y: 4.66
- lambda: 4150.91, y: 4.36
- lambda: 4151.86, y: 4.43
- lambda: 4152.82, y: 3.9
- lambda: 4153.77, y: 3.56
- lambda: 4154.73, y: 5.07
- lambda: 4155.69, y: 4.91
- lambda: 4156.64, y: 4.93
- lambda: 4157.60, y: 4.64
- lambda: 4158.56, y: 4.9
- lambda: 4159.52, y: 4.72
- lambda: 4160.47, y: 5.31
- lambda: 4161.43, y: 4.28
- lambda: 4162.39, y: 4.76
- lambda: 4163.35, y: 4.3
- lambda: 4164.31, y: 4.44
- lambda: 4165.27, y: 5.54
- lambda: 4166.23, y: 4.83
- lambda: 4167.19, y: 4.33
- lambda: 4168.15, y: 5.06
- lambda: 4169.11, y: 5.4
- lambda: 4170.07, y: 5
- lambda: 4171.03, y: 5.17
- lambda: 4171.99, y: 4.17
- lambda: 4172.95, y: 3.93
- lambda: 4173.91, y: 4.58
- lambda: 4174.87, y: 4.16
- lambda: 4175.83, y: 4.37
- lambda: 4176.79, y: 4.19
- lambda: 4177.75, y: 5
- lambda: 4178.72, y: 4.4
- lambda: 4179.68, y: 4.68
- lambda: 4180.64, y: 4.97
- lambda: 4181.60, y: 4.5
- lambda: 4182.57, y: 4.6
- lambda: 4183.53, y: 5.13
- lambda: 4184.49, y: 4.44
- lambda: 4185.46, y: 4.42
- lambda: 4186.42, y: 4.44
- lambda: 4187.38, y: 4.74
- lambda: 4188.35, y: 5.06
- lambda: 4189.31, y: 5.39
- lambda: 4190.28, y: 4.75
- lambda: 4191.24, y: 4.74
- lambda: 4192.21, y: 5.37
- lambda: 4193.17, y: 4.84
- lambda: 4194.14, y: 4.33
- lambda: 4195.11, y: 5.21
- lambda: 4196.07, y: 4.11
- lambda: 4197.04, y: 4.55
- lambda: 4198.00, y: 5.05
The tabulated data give 2.7 angstrom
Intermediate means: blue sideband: 4.69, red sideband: 4.68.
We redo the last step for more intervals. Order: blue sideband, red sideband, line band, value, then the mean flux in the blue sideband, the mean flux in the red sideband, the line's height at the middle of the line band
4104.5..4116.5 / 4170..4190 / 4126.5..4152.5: -1.54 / 4.15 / 4.63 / 4.35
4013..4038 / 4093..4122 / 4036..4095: -2.44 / 4.85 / 4.23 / 4.55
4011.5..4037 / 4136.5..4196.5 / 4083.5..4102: 1.32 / 4.83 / 4.68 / 4.76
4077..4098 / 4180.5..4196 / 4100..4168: 1.68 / 4.54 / 4.79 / 4.65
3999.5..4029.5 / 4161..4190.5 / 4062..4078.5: 0.46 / 4.78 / 4.68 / 4.74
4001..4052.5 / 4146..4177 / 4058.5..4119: 3.39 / 4.83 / 4.62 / 4.73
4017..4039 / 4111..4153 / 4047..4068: 0.43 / 4.89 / 4.61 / 4.81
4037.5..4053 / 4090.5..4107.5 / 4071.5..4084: -0.66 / 4.9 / 4.12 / 4.43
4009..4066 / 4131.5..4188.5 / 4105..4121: 1.44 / 4.83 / 4.64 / 4.72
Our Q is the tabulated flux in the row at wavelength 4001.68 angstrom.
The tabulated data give 4.47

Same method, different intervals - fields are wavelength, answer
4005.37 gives 4.04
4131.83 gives 3.94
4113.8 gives 5.01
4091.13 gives 4.99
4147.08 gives 4.4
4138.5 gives 5.11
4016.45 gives 4.68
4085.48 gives 4.47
